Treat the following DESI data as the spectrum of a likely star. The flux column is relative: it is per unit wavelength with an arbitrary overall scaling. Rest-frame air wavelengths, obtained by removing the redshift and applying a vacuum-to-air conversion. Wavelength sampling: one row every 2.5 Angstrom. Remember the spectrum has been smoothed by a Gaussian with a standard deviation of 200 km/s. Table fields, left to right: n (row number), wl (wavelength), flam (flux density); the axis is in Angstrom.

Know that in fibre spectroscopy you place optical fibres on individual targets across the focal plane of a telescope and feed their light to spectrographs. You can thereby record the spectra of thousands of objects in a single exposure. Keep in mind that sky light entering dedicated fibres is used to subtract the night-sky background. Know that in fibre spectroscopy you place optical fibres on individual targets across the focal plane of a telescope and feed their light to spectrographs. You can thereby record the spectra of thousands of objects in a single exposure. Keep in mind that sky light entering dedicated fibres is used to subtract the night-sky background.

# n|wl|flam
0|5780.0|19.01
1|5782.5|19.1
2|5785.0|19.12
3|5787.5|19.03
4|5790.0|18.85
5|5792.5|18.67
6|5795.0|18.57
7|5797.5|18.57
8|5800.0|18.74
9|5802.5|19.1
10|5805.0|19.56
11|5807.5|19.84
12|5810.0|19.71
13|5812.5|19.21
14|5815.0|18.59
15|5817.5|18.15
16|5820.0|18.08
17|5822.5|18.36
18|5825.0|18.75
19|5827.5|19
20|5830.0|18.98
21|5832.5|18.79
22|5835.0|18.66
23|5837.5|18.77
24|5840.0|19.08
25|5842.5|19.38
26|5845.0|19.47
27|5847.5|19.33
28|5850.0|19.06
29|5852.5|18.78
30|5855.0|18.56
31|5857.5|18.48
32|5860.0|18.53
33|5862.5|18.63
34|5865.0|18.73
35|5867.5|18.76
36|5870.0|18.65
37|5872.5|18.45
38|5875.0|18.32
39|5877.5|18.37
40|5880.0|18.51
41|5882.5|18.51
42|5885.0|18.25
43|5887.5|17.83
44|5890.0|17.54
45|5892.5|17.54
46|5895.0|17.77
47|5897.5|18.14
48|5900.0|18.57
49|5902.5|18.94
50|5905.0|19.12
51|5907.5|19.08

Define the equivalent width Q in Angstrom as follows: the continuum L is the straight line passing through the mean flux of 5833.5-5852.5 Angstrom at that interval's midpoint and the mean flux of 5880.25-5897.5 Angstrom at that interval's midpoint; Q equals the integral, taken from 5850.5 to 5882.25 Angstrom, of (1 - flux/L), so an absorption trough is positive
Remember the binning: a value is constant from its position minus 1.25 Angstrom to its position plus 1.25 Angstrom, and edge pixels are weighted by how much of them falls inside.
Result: -0.1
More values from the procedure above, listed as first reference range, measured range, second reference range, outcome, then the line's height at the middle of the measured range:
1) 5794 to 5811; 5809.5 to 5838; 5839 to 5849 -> 0.8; 19.2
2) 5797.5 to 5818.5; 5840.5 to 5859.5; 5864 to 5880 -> -0.3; 18.7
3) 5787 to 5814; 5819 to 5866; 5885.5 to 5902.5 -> -0.6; 18.6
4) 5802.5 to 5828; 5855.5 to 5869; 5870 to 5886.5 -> -0.1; 18.5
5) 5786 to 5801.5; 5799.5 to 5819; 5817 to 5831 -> -0.5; 18.7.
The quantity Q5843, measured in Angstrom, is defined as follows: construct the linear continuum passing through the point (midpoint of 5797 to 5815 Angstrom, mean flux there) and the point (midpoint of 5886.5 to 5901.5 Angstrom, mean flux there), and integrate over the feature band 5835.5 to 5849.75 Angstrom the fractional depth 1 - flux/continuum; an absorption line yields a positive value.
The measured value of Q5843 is -0.4 Angstrom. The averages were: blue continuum 19.2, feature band 19.2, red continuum 17.9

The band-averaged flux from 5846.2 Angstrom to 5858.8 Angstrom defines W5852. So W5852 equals 18.8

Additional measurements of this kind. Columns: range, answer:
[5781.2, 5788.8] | 19.1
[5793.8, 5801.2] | 18.6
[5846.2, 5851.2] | 19.2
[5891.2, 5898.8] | 17.8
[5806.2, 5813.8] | 19.6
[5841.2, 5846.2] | 19.4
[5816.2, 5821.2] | 18.1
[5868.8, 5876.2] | 18.5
